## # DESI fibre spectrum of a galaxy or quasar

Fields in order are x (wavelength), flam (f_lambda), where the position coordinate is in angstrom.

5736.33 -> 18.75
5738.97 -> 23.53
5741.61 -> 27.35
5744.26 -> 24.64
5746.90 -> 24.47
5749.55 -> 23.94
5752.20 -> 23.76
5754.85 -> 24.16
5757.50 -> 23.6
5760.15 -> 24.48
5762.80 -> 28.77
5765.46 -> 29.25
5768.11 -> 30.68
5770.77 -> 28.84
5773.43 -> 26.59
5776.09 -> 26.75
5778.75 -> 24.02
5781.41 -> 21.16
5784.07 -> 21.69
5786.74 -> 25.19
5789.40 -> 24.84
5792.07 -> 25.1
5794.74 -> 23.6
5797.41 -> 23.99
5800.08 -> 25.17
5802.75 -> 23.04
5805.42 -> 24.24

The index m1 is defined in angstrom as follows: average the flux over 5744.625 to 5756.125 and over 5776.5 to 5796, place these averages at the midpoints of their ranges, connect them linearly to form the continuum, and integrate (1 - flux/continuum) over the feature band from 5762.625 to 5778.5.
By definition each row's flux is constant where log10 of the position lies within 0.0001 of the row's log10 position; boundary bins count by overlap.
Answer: -2.8 angstrom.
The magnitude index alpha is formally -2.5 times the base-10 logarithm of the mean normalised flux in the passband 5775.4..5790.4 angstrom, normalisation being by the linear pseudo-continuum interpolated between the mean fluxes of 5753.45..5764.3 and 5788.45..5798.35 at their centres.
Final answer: 0.04 mag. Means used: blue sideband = 25.3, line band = 23.8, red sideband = 24.4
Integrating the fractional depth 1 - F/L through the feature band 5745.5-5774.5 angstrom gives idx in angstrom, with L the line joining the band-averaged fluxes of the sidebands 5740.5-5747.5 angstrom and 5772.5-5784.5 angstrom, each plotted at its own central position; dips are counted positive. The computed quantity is -1.6 angstrom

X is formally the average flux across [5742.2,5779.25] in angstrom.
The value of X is 26.1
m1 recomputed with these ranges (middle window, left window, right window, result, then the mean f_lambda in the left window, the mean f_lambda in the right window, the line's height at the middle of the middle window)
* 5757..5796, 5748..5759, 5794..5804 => -2.85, 23.9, 24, 23.9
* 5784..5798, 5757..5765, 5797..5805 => 0.20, 26.2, 24.1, 24.6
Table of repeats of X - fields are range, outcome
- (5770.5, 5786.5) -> 24.6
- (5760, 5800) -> 25.7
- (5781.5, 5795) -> 23.8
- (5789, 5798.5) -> 24.3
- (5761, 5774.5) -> 28.7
